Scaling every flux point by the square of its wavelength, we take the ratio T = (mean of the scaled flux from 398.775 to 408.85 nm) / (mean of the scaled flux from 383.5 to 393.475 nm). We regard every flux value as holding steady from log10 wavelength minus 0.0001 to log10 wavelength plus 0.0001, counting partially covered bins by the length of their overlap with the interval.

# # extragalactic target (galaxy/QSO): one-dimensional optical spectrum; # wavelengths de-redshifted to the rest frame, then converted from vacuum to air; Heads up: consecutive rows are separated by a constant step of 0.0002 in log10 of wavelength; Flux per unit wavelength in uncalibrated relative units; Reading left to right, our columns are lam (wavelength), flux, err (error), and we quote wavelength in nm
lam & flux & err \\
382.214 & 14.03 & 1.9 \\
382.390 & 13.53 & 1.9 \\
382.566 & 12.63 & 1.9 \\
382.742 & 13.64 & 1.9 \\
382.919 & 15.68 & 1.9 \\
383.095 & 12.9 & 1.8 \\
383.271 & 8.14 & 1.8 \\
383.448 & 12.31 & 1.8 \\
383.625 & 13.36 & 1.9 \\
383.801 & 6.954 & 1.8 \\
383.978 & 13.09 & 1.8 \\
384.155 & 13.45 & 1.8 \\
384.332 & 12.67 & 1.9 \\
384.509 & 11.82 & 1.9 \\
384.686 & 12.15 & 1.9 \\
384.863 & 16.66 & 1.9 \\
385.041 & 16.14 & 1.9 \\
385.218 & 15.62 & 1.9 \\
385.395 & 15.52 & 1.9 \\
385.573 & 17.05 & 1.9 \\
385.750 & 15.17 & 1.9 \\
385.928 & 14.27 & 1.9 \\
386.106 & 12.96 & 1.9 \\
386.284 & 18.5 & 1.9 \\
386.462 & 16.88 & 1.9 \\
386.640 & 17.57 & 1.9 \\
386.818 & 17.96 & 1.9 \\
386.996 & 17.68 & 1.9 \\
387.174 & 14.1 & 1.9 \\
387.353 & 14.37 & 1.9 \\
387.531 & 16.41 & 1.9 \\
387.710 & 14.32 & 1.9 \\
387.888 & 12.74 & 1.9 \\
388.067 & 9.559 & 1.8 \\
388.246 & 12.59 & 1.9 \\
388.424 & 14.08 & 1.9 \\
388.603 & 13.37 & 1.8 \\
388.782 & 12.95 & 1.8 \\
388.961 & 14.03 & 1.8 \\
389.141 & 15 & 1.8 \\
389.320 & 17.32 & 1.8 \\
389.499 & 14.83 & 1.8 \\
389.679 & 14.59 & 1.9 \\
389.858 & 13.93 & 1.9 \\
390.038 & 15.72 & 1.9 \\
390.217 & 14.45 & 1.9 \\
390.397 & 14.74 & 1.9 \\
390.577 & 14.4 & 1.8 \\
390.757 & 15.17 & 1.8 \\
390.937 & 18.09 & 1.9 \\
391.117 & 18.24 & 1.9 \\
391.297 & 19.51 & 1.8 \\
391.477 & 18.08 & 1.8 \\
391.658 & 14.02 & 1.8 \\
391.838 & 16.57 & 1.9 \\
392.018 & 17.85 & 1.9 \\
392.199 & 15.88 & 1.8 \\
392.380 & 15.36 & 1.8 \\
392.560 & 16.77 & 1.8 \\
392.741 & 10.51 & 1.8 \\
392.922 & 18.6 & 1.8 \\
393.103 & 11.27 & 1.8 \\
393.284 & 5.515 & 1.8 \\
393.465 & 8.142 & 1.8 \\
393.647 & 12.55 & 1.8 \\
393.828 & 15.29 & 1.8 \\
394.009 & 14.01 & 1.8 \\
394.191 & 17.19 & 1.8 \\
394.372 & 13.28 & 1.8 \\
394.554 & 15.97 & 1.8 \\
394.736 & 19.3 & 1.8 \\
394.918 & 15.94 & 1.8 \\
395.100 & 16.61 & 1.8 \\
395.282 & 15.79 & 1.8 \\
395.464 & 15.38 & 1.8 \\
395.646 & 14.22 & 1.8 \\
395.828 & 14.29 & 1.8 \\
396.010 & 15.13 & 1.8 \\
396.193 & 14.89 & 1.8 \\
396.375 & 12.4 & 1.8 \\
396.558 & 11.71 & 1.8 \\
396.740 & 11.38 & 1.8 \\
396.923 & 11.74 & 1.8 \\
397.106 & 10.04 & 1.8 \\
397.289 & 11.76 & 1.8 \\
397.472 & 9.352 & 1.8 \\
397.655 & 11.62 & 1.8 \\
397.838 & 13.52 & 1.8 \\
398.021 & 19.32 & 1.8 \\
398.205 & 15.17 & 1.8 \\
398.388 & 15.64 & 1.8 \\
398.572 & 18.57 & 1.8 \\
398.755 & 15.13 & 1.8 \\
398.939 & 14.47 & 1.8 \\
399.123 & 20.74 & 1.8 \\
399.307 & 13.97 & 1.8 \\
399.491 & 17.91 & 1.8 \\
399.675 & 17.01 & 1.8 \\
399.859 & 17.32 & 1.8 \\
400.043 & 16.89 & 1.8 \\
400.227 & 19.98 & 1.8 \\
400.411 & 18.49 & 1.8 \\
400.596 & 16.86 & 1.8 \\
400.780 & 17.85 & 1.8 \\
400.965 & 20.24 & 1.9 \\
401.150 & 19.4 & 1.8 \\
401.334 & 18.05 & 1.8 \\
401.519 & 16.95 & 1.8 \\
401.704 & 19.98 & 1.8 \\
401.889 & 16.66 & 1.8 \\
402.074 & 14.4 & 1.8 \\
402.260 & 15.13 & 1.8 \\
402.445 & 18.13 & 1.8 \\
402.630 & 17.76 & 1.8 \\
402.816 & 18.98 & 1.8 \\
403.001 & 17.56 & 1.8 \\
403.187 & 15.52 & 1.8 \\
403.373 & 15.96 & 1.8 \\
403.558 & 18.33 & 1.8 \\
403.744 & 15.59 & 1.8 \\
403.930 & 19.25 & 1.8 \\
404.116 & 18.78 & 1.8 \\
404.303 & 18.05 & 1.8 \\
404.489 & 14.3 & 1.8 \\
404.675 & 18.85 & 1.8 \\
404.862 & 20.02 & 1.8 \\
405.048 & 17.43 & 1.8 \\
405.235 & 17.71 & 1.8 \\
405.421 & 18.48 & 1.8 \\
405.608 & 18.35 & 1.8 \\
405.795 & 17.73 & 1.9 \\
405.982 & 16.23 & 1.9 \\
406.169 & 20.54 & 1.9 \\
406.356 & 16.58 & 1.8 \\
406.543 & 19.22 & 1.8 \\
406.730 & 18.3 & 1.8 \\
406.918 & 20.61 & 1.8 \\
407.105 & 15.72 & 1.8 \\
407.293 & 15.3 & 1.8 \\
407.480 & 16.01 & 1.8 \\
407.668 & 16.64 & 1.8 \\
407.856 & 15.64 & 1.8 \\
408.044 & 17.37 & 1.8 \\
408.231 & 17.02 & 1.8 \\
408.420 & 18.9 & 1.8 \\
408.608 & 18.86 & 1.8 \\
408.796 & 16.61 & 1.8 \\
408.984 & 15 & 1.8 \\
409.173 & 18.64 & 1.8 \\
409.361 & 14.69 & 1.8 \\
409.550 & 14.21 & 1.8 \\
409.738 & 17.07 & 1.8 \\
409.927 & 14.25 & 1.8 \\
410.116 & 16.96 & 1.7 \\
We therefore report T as 1.3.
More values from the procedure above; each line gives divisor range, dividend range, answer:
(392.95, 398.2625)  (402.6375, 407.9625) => 1.36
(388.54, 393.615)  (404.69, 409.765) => 1.27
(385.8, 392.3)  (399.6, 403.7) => 1.22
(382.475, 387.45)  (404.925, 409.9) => 1.35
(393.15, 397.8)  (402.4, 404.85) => 1.37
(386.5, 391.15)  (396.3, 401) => 1.08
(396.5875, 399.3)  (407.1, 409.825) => 1.23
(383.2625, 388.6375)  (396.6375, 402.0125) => 1.21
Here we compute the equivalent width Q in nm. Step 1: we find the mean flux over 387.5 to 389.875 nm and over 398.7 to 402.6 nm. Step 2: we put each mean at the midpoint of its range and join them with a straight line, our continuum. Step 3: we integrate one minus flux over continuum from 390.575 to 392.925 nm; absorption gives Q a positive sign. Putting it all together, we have -0.24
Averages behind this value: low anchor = 13.9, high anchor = 17.4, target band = 16.4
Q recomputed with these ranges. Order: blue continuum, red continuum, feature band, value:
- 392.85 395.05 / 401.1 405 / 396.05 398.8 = 0.33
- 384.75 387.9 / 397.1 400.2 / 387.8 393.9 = 0.48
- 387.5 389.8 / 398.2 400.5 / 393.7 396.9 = 0.22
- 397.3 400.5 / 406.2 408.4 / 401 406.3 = -0.29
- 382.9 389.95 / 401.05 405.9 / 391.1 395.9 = 0.19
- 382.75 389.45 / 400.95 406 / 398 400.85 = -0.06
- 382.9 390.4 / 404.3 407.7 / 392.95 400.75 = 0.67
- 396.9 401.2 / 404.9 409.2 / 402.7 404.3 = -0.06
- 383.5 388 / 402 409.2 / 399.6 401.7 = -0.18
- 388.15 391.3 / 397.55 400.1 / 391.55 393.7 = 0.25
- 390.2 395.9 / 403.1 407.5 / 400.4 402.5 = -0.10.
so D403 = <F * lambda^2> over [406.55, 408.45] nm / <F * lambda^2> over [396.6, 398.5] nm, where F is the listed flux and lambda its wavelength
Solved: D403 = 1.4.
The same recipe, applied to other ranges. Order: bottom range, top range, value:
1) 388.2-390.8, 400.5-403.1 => 1.30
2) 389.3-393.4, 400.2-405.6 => 1.24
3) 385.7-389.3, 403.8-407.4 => 1.33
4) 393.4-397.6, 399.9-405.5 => 1.33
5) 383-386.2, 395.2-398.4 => 1.07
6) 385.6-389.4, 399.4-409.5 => 1.28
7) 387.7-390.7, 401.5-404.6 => 1.31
